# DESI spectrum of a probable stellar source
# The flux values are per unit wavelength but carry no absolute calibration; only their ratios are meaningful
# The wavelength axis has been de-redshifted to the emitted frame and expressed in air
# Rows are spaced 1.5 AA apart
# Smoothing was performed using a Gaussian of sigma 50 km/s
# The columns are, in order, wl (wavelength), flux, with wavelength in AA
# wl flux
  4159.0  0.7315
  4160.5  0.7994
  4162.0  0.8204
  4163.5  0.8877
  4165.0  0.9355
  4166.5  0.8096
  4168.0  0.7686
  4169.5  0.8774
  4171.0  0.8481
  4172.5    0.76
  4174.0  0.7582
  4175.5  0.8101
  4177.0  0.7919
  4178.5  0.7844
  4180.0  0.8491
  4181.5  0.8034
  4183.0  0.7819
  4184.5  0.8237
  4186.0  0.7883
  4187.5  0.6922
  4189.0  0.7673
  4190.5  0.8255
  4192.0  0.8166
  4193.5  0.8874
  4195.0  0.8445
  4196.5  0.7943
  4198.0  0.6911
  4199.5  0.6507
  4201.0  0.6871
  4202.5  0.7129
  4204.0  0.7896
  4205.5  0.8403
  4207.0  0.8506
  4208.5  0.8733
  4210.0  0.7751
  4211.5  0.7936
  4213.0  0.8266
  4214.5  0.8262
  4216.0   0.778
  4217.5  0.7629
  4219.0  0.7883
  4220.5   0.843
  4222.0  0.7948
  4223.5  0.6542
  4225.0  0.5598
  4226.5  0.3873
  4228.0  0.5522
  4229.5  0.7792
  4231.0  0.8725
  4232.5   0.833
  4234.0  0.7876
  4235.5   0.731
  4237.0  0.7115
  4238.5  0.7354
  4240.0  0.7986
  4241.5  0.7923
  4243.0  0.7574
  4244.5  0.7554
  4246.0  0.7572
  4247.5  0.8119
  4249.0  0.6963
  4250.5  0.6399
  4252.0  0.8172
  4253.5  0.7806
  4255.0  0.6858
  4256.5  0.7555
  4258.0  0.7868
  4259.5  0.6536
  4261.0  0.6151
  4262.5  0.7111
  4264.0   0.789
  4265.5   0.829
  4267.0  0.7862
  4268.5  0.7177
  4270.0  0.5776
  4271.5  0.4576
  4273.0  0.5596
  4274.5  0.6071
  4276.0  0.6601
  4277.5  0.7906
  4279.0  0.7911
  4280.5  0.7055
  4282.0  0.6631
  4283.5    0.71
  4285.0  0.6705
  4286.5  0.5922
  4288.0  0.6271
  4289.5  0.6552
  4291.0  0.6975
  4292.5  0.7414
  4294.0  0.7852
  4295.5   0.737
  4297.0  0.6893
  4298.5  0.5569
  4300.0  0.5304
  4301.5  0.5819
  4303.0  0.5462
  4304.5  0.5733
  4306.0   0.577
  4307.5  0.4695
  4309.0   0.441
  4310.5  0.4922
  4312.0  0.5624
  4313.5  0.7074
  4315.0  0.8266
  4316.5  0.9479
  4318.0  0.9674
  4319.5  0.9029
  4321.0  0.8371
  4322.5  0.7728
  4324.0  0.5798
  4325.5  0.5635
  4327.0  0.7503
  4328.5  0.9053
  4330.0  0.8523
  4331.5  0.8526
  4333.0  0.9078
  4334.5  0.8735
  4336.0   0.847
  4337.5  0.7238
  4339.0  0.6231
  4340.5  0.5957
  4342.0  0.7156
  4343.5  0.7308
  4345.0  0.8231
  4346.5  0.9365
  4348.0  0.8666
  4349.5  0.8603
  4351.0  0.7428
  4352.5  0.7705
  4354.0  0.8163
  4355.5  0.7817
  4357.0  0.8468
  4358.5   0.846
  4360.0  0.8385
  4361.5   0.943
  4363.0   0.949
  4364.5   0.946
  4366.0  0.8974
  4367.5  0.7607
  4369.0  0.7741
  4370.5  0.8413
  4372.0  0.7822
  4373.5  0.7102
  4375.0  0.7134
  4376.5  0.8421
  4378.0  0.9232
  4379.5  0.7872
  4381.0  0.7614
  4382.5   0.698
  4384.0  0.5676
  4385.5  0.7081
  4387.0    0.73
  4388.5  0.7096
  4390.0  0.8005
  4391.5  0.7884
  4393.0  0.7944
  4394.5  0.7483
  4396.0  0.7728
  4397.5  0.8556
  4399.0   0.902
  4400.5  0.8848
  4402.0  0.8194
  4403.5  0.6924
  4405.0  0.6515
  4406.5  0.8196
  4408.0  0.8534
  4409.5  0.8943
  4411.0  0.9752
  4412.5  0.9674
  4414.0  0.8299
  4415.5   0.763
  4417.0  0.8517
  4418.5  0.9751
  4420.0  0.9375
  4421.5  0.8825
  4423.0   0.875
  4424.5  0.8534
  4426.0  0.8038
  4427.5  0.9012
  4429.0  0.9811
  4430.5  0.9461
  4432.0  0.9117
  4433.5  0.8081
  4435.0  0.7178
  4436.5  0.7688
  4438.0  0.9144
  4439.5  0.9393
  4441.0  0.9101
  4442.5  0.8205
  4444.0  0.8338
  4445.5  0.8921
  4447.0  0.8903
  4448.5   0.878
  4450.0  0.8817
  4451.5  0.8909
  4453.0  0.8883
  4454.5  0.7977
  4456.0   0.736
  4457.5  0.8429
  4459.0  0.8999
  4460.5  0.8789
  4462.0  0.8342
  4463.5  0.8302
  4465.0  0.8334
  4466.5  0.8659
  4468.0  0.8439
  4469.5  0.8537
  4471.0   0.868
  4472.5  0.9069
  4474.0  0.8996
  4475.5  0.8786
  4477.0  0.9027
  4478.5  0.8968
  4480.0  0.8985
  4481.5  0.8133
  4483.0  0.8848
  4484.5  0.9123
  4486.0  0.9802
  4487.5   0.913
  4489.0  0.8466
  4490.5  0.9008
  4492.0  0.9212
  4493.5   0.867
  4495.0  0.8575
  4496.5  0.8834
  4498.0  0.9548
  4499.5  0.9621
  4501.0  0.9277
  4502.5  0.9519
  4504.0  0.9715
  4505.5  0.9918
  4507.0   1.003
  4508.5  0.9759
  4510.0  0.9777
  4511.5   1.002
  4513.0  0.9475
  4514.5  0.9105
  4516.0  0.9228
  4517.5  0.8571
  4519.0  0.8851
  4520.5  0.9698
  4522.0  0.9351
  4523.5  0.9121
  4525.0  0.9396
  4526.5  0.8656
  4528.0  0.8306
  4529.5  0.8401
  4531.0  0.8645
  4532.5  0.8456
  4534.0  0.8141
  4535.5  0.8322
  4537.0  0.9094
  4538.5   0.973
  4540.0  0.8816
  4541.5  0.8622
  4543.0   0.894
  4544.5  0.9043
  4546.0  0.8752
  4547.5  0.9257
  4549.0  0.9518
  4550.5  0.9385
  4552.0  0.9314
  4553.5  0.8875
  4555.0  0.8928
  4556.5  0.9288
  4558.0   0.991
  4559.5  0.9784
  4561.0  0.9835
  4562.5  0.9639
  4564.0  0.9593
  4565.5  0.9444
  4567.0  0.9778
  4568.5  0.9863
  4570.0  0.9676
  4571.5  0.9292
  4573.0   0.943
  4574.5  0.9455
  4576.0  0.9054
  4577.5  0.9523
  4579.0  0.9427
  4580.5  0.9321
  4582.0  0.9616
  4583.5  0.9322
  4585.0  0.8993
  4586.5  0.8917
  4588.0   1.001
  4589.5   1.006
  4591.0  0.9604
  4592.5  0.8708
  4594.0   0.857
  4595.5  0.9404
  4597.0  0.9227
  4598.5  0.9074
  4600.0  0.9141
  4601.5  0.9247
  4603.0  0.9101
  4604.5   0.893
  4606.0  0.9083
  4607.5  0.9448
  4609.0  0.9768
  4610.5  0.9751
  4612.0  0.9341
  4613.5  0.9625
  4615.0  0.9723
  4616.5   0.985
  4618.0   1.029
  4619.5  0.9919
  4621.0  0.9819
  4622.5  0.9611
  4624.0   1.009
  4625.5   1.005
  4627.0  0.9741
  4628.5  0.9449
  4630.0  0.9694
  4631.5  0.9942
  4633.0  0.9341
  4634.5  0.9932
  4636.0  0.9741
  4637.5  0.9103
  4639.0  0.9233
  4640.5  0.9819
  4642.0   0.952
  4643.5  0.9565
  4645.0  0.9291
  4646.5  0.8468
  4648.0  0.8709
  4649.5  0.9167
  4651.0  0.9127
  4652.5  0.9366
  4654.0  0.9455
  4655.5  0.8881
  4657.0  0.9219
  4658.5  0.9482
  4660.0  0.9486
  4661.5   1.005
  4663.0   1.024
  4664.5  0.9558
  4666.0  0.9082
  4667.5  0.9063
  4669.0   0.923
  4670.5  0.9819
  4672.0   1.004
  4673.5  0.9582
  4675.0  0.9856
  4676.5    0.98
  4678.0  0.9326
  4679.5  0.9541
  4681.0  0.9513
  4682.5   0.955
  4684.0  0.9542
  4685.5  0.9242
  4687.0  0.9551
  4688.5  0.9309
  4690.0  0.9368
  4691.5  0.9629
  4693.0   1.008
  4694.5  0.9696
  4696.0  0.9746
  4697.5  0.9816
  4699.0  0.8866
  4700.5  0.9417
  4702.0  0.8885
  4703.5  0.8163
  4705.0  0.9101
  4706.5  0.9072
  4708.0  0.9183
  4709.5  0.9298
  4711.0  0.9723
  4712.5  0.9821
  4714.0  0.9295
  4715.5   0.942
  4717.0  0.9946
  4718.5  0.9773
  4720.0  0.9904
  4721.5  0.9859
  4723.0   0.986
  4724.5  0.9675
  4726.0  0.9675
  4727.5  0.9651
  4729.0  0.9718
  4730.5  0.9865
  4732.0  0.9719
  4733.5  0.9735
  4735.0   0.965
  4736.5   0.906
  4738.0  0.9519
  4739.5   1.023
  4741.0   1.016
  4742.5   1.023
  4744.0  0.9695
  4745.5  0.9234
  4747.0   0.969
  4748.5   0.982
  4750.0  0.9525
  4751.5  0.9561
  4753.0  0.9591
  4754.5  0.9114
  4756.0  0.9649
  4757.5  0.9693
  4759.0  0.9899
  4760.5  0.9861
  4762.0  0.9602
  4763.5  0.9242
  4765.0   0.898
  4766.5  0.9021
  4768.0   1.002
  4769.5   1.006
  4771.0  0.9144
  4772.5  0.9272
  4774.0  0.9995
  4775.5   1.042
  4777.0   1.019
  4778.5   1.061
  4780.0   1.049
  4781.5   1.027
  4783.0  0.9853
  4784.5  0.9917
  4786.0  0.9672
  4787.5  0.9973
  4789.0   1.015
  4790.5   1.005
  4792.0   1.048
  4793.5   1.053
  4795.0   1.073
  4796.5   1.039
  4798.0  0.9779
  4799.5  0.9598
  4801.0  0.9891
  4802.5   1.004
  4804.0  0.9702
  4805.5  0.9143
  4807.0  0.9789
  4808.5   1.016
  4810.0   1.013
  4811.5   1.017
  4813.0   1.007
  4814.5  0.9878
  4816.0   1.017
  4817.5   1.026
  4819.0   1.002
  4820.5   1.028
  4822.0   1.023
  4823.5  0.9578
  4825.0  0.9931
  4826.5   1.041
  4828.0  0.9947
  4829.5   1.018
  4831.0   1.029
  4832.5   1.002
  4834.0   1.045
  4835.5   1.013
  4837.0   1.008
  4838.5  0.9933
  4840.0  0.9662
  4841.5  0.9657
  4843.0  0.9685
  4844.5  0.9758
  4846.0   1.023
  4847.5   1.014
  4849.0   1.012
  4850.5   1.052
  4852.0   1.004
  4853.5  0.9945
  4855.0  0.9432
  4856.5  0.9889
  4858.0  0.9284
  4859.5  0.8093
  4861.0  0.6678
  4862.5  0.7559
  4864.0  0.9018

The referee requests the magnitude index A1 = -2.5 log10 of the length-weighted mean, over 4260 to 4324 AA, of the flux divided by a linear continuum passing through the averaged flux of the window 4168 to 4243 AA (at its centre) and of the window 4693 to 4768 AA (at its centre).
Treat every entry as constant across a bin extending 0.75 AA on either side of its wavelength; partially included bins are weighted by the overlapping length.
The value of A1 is 0.18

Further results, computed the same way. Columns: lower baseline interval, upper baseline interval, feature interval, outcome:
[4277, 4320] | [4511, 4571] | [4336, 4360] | -0.09 mag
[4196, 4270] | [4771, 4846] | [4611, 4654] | -0.04 mag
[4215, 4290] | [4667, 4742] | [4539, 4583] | -0.07 mag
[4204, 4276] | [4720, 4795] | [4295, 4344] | 0.10 mag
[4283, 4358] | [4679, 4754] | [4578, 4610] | -0.05 mag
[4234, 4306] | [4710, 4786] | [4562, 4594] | -0.08 mag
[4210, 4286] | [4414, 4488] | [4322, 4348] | 0.02 mag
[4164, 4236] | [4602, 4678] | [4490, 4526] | -0.04 mag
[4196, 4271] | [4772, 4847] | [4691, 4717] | 0.02 mag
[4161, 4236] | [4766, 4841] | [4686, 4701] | 0.01 mag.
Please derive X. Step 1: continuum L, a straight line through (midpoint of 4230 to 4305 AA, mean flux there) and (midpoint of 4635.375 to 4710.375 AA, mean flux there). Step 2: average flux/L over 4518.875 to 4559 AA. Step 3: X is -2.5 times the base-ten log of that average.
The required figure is -0.05 mag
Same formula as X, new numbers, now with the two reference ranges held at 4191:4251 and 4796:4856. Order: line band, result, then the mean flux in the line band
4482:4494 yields -0.047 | 0.902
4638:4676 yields -0.011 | 0.941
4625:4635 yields -0.059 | 0.972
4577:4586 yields -0.040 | 0.935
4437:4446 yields -0.046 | 0.882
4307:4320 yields 0.133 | 0.703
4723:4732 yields -0.015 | 0.973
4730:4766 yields 0.005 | 0.963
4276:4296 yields 0.117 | 0.703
